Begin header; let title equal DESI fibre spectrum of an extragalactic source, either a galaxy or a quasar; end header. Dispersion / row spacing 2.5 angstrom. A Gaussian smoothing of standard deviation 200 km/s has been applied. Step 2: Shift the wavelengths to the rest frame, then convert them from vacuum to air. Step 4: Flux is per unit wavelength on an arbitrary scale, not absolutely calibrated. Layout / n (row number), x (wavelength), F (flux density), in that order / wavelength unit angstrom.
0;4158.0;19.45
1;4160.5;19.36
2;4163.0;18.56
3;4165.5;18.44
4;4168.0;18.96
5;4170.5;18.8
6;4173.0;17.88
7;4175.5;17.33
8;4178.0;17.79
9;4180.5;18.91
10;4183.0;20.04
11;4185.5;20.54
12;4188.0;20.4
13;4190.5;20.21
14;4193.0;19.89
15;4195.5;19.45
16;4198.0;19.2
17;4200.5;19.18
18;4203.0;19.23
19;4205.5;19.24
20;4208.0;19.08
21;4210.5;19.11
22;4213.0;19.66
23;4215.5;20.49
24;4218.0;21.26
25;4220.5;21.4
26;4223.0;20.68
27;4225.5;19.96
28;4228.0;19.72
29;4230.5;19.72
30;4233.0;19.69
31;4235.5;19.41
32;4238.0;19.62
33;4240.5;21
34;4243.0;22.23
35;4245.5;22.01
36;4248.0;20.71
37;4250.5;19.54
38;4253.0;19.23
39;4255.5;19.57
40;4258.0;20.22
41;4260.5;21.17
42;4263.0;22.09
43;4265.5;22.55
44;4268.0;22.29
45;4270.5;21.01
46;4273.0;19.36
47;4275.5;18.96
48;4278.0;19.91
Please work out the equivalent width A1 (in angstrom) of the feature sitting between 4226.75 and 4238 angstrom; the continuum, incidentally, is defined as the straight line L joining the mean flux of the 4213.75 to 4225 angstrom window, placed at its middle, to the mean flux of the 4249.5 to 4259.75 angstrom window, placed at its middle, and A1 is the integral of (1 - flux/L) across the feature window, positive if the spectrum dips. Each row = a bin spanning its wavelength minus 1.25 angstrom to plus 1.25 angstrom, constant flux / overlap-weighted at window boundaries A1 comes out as 0.4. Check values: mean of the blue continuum 20.8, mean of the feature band 19.6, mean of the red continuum 19.7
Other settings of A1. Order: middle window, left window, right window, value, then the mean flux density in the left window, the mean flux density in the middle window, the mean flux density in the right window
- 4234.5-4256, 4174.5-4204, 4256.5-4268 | 0.64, 19.4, 20.4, 21.6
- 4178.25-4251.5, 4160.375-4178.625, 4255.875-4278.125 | -1.96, 18.4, 20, 20.8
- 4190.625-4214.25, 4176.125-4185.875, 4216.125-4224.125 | 0.92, 19.1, 19.4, 21.1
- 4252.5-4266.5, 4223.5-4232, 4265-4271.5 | 0.41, 19.9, 20.9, 21.9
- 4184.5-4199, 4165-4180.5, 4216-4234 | -0.72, 18.2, 20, 20.4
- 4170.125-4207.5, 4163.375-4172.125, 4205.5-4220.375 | 0.14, 18.7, 19.2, 20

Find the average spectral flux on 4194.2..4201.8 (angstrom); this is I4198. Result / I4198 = 19.3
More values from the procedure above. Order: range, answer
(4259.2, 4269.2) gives 22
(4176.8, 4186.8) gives 19.3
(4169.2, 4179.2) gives 18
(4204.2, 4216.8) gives 19.5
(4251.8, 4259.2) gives 19.7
